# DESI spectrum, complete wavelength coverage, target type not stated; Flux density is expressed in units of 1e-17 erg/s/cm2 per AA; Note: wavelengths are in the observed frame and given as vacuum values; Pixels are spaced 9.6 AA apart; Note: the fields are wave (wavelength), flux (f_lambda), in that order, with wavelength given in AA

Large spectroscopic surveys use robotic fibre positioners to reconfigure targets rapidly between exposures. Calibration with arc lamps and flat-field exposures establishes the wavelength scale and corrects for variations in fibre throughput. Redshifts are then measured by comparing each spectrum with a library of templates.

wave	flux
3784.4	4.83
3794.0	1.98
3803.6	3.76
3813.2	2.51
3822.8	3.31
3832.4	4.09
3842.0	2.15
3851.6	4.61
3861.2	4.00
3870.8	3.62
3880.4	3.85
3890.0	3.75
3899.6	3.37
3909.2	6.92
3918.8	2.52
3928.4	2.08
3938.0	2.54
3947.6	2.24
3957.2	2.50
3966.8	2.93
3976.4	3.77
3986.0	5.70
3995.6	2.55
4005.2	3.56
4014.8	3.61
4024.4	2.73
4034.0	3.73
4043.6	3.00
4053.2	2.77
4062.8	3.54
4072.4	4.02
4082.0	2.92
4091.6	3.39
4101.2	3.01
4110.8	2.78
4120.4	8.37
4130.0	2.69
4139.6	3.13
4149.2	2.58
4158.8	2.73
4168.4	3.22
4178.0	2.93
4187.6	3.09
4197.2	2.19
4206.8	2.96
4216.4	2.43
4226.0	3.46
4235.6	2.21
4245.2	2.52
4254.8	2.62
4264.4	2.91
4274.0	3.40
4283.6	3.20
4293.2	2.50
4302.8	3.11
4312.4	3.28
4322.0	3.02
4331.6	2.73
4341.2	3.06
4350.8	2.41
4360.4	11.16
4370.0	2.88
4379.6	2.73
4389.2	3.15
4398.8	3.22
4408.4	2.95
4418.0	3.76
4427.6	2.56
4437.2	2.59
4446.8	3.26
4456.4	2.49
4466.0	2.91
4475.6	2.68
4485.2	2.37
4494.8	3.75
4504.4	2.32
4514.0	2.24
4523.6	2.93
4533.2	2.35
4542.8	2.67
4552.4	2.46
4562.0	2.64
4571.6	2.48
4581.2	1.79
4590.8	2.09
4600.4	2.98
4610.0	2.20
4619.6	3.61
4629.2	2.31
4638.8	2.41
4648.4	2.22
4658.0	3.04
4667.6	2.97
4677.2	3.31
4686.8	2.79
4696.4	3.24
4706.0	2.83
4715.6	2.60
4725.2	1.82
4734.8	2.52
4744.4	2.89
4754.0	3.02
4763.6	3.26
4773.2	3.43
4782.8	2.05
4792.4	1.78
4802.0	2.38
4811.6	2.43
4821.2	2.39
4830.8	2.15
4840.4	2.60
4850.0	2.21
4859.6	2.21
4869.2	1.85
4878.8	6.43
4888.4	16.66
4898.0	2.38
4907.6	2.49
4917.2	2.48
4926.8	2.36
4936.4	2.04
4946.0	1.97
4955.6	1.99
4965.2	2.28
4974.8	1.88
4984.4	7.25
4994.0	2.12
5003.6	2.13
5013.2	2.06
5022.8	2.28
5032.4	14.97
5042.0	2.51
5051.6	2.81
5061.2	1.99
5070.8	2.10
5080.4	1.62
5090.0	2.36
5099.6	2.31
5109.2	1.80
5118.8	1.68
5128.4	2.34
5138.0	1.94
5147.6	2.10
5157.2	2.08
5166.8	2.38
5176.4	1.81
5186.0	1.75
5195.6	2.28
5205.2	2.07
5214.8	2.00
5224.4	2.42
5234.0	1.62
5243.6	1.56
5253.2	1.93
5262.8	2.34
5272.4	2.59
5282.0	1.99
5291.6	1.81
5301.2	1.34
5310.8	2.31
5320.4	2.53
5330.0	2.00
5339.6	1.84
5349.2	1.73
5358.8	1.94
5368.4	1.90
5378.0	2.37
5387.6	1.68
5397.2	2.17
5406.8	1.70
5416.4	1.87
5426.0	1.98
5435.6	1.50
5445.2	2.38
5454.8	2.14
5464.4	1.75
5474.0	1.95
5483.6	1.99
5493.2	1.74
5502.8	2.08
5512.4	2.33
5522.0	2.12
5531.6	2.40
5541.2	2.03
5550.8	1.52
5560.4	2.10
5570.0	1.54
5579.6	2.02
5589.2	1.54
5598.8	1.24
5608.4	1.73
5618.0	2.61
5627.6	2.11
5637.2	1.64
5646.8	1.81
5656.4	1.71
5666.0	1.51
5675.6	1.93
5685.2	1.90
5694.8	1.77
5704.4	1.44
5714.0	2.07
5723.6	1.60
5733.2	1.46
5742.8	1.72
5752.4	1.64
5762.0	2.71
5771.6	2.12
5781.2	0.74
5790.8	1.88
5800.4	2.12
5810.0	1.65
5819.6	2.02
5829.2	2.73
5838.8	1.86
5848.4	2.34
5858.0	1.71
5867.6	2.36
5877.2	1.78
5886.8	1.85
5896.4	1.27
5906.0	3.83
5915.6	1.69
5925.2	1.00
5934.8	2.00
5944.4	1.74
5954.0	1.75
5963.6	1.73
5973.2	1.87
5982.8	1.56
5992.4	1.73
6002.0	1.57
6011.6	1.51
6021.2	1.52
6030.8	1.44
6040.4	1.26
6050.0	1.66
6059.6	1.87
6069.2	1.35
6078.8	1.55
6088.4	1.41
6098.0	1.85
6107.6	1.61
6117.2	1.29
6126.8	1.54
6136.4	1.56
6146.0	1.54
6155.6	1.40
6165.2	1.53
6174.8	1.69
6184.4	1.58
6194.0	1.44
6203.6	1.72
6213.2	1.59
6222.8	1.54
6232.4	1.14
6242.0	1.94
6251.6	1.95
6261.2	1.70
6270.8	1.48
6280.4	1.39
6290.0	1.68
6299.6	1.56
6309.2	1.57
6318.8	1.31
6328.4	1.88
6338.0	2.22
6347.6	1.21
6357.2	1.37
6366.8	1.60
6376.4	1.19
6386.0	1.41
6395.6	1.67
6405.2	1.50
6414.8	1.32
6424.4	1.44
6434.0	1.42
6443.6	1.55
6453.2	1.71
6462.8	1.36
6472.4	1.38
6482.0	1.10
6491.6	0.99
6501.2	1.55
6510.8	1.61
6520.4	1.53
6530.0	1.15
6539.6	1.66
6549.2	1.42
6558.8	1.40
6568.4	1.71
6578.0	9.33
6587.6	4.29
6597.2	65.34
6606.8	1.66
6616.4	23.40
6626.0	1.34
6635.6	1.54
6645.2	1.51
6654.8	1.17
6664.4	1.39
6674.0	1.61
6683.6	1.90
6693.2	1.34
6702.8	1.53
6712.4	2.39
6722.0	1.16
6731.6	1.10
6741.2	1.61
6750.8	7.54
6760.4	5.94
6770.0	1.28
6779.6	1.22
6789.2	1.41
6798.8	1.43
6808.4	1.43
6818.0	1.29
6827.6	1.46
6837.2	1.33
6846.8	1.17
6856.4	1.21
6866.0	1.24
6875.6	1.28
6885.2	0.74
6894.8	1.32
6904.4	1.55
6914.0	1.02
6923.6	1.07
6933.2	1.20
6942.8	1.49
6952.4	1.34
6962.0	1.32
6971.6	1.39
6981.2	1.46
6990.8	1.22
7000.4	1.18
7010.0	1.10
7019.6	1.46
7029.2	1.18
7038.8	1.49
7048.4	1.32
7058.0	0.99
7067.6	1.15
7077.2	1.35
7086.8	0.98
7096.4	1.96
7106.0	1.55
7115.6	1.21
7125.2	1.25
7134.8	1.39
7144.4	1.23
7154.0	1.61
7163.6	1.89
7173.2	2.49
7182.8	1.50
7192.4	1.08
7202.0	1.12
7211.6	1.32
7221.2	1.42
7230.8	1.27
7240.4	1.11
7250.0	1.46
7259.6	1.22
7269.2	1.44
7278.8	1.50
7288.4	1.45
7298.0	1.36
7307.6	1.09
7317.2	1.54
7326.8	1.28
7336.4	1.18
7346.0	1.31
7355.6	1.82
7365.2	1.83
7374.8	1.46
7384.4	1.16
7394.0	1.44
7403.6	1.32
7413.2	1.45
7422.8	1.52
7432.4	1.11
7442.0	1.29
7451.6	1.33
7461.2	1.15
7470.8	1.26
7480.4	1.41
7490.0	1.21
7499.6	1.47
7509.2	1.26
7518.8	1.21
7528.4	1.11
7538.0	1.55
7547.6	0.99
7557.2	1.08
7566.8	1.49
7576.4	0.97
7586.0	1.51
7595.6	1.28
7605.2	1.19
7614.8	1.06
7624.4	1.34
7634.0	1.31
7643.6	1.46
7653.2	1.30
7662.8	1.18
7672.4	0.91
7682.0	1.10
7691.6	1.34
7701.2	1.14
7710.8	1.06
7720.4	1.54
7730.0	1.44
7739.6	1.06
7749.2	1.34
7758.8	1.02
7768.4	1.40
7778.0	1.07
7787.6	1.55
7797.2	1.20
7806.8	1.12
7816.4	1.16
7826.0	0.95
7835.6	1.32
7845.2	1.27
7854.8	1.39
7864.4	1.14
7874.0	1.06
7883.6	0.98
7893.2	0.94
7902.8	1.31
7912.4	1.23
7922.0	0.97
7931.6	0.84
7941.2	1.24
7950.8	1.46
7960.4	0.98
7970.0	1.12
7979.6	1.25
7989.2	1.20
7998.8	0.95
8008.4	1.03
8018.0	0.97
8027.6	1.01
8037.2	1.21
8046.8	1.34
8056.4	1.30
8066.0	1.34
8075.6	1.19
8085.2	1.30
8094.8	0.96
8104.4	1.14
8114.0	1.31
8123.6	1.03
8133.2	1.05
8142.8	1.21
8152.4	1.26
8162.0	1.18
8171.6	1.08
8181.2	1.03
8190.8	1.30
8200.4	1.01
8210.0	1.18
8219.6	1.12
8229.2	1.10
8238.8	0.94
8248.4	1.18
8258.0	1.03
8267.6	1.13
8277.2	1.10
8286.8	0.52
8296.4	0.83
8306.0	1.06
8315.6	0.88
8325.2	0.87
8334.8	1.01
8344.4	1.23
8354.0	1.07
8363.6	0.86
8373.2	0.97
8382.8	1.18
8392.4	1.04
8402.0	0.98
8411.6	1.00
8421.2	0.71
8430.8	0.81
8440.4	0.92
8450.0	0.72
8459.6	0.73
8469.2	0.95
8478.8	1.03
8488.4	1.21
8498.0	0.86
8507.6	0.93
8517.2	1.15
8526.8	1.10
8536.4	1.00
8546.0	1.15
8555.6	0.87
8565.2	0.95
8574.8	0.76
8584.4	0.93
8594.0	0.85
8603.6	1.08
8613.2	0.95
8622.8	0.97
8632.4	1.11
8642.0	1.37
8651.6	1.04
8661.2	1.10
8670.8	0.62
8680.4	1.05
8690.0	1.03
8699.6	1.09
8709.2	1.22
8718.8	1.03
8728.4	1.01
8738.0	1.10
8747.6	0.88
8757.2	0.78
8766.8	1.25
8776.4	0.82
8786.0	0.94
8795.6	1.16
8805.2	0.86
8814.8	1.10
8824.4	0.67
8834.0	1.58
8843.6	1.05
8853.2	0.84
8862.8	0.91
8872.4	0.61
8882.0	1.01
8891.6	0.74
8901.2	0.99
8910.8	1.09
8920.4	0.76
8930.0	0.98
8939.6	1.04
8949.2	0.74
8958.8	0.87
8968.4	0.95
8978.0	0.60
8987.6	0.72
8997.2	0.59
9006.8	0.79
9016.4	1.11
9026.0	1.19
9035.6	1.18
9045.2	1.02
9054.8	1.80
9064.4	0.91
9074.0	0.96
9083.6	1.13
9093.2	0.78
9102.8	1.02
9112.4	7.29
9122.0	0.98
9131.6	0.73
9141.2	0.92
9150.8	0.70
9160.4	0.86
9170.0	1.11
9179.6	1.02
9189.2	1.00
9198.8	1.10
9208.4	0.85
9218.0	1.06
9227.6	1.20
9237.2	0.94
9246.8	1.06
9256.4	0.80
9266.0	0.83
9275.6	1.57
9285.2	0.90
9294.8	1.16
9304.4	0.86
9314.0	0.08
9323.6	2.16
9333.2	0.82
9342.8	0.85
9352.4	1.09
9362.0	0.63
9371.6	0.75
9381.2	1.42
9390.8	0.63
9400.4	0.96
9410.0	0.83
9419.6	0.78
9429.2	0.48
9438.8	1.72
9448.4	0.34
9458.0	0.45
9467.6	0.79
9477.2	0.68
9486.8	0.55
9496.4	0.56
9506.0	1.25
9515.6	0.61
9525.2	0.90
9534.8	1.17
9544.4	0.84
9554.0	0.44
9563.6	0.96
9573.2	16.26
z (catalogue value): 0.004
